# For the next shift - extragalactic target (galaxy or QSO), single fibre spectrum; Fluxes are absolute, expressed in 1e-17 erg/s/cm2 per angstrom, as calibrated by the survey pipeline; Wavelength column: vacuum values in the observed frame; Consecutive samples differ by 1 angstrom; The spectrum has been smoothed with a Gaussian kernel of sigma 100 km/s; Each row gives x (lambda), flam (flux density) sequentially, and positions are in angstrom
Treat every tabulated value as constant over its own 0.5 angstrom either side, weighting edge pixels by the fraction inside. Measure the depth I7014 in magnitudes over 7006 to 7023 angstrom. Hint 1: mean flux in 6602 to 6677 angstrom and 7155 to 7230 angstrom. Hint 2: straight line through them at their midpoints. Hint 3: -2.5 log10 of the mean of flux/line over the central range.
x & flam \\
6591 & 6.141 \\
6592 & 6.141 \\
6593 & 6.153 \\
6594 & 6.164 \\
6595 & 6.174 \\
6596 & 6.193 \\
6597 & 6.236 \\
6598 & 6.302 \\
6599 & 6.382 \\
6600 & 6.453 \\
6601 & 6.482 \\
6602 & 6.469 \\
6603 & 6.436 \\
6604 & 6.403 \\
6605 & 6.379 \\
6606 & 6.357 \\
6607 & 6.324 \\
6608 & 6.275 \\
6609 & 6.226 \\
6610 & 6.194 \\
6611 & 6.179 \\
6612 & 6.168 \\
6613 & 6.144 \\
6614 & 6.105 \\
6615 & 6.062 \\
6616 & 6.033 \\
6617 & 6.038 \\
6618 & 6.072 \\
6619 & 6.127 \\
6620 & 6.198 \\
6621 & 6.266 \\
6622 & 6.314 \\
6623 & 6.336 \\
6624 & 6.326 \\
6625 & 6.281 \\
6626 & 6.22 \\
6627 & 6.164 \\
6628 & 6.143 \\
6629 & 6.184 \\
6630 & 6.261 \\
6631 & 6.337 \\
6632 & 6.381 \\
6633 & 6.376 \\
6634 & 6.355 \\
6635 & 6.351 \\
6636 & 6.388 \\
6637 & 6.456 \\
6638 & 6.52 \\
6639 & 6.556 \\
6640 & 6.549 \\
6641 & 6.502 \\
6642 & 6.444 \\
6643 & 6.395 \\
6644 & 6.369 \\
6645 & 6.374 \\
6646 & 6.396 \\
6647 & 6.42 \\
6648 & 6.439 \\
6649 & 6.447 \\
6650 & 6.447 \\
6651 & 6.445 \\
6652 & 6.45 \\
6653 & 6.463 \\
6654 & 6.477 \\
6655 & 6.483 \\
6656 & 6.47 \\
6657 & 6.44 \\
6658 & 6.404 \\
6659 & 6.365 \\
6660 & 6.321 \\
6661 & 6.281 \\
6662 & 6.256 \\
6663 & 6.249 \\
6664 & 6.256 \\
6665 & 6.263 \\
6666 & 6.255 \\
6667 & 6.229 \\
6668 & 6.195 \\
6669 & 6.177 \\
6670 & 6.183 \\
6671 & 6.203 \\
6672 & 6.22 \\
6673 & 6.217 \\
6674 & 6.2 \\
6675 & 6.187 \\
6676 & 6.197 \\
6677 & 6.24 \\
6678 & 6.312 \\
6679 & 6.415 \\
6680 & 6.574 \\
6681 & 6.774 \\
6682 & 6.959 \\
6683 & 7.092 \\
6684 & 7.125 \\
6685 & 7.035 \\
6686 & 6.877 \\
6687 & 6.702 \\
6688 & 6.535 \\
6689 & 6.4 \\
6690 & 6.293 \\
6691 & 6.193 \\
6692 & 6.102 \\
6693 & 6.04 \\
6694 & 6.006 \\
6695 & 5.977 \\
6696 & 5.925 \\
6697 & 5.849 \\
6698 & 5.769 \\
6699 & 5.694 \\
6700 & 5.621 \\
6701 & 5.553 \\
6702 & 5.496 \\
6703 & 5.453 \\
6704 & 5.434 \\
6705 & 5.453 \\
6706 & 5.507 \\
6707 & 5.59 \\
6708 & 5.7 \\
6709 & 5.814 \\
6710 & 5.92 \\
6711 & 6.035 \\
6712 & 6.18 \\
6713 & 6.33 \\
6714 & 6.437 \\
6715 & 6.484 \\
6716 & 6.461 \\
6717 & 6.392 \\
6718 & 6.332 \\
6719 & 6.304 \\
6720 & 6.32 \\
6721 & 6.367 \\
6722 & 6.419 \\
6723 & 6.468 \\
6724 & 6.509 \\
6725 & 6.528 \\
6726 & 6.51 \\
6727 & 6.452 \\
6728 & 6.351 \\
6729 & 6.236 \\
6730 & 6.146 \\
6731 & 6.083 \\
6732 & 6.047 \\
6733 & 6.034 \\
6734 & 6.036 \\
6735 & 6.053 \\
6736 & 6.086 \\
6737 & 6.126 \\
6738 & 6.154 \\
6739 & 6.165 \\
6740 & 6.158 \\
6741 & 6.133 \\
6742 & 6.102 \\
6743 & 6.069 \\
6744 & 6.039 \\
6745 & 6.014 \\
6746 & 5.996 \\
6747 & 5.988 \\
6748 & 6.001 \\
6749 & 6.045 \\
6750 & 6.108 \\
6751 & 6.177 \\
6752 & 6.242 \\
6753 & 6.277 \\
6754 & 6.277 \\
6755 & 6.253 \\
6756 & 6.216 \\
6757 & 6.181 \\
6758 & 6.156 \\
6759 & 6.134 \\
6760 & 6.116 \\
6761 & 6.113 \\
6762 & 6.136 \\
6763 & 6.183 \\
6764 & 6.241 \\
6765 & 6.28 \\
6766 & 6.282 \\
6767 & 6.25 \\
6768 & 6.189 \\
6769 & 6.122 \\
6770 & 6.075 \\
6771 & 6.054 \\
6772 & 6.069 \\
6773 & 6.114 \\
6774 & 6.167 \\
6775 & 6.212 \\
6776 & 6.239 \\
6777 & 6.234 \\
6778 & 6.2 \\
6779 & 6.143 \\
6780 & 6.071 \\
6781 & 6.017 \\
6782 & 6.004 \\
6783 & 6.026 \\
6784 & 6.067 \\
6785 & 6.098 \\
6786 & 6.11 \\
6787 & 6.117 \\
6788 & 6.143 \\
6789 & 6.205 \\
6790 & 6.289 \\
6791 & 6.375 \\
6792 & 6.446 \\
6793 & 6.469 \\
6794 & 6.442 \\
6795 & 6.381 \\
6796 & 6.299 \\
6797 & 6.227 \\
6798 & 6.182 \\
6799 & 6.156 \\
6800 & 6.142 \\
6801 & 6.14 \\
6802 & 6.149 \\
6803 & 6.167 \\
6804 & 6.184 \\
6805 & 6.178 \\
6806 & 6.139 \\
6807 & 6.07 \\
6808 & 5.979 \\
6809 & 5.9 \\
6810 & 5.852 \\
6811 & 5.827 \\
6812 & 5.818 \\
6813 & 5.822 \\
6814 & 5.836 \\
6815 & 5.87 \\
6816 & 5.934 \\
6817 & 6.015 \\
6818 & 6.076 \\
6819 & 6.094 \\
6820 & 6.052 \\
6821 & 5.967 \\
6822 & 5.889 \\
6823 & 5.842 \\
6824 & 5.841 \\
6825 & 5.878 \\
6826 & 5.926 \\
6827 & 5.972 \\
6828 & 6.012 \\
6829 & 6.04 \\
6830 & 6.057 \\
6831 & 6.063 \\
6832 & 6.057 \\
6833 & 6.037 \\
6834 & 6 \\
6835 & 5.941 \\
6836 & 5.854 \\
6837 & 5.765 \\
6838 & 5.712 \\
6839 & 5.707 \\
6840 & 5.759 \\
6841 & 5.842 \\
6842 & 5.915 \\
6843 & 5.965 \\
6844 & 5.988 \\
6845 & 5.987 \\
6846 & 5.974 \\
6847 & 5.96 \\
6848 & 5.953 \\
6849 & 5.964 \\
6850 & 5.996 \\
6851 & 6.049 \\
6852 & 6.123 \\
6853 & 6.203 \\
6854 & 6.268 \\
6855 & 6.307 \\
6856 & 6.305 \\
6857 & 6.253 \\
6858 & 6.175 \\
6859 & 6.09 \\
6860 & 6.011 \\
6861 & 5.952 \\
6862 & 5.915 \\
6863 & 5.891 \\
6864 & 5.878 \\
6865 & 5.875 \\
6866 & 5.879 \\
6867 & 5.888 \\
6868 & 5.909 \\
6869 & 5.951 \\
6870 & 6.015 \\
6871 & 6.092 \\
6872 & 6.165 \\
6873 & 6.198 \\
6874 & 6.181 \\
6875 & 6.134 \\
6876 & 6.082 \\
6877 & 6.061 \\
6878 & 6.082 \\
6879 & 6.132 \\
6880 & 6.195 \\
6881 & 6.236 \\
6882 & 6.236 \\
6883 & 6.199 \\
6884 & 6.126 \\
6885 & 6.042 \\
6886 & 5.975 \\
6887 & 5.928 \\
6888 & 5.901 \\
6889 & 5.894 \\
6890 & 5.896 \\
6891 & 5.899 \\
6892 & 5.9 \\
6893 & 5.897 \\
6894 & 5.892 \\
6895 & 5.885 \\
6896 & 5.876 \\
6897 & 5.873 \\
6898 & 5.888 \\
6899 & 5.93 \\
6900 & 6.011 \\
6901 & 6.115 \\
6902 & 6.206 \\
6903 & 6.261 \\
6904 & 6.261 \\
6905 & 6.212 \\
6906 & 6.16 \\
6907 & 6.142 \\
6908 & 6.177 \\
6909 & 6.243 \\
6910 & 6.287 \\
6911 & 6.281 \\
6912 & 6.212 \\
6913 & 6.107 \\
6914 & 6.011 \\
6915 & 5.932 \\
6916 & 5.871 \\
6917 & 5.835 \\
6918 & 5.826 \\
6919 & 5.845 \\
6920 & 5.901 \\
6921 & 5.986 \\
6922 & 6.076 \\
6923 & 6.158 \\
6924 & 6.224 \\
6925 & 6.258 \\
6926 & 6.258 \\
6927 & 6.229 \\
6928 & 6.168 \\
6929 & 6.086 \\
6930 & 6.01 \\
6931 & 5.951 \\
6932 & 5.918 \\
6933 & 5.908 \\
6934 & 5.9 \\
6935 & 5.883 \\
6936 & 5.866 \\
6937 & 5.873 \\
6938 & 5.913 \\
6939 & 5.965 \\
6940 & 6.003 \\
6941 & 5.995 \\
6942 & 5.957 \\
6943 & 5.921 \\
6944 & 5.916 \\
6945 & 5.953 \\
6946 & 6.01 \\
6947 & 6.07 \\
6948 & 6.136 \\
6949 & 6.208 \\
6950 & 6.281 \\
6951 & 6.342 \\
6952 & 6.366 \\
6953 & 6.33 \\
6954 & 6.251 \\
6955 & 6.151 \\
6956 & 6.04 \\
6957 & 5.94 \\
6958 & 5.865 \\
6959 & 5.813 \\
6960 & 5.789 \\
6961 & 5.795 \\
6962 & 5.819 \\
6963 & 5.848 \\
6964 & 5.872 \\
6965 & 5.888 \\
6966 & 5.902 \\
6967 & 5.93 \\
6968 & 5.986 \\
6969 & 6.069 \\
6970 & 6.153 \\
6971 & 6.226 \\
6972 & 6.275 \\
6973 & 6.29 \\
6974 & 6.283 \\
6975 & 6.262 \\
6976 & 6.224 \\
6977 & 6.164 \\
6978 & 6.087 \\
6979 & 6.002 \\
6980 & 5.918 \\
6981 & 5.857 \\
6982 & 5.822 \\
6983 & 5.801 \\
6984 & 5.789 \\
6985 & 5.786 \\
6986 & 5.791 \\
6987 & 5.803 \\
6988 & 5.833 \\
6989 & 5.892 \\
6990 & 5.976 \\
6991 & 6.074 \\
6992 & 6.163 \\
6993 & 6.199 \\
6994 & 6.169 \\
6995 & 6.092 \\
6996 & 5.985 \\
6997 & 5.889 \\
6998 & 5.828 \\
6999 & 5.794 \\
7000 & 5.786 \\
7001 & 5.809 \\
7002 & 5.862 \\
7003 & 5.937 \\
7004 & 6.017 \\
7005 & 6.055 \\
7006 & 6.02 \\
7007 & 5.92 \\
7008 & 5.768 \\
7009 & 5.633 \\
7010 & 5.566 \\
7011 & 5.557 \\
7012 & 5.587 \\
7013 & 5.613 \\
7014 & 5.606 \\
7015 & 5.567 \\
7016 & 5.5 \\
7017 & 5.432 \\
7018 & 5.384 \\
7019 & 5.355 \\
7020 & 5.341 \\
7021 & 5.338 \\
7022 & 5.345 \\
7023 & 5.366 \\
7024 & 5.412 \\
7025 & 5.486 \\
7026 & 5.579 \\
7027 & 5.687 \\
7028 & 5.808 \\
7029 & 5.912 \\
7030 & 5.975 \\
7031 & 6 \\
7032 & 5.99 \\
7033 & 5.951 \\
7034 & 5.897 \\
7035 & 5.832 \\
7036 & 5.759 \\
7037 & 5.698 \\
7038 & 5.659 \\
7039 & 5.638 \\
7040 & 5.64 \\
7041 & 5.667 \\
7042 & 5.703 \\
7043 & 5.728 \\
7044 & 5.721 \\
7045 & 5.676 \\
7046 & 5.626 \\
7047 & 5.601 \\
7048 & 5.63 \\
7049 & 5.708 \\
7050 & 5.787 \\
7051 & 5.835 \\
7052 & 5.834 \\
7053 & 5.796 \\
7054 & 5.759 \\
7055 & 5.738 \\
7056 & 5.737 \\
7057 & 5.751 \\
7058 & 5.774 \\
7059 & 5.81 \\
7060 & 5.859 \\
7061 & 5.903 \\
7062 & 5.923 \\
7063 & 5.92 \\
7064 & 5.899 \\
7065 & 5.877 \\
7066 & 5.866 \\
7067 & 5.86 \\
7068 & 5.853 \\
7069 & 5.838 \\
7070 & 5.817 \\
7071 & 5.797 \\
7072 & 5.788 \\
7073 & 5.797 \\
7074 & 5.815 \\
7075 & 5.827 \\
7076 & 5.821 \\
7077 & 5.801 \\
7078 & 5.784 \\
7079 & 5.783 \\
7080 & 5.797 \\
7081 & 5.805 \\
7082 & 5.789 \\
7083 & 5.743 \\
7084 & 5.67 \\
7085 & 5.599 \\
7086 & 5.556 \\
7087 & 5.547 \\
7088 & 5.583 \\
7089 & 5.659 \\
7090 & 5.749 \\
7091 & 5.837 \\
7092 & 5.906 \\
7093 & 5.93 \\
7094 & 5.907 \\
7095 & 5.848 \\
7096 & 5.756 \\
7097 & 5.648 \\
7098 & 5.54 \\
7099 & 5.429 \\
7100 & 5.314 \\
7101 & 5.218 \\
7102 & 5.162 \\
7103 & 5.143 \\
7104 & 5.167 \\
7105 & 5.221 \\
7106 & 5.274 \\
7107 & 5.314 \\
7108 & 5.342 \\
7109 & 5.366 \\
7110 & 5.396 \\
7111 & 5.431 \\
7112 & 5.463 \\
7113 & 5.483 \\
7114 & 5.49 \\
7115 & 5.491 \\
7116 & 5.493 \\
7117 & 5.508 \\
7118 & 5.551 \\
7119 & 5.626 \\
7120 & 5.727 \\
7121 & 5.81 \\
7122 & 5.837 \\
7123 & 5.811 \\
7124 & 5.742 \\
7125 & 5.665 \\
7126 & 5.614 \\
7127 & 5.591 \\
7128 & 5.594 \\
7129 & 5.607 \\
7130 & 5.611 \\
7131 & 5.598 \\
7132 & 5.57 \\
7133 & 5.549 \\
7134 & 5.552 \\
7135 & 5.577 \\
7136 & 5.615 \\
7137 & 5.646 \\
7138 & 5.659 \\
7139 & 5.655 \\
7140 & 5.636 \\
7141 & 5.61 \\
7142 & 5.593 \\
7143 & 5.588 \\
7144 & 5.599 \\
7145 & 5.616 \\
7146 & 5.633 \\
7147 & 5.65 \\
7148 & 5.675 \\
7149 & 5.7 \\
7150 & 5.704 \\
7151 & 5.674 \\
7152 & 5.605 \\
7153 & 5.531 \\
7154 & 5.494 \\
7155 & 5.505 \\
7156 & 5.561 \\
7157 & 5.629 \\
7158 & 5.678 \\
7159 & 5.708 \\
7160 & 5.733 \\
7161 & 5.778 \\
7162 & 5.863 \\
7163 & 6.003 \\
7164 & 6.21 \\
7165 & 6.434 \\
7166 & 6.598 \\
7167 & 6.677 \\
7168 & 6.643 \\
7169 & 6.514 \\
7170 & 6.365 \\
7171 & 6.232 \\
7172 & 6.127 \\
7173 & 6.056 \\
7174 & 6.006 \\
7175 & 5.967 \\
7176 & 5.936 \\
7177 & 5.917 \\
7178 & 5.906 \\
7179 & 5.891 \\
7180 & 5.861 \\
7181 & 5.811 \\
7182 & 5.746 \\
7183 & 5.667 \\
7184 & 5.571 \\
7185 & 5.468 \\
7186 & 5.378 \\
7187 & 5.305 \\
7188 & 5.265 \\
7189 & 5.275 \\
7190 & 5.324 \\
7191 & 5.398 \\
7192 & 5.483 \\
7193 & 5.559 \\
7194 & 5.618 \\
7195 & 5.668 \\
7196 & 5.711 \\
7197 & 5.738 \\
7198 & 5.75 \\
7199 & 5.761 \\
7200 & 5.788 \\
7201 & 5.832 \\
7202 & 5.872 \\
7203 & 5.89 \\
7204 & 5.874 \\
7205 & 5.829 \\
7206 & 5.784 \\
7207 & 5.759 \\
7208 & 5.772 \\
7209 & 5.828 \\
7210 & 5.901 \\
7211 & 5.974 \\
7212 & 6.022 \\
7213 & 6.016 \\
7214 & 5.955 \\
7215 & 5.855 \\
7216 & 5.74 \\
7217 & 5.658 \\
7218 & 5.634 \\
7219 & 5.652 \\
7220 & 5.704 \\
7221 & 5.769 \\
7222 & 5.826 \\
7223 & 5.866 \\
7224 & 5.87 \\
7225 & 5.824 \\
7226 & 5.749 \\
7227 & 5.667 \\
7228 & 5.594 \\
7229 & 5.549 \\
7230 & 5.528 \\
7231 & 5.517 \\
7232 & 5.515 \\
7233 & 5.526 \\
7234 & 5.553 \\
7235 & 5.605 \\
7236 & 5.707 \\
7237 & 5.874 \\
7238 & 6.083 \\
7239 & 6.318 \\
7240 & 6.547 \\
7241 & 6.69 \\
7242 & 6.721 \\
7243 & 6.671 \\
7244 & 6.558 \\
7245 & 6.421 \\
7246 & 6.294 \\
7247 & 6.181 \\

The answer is 0.082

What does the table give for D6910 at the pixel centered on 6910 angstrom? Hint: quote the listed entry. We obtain 6.287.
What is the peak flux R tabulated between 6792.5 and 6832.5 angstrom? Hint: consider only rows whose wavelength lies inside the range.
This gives 6.469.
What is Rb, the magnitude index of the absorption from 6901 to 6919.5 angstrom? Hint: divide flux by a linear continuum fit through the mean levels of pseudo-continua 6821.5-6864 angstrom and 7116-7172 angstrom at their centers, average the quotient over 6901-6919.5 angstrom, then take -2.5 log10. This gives -0.03 mag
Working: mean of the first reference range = 5.99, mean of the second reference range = 5.77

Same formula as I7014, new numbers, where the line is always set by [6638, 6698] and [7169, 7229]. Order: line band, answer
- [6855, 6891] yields 0.02 mag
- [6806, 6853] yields 0.04 mag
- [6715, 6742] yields 0.01 mag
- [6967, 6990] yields 0.00 mag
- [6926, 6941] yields 0.02 mag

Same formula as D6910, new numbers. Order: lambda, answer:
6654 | 6.477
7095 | 5.848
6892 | 5.9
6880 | 6.195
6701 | 5.553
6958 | 5.865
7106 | 5.274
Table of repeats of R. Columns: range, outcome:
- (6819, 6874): 6.307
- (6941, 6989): 6.366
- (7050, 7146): 5.93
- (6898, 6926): 6.287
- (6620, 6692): 7.125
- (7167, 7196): 6.677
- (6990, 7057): 6.199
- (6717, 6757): 6.528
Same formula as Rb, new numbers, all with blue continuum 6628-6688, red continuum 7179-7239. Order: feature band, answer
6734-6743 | 0.035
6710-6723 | 0.003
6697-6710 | 0.136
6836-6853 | 0.046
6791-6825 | 0.027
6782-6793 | 0.011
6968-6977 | -0.034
